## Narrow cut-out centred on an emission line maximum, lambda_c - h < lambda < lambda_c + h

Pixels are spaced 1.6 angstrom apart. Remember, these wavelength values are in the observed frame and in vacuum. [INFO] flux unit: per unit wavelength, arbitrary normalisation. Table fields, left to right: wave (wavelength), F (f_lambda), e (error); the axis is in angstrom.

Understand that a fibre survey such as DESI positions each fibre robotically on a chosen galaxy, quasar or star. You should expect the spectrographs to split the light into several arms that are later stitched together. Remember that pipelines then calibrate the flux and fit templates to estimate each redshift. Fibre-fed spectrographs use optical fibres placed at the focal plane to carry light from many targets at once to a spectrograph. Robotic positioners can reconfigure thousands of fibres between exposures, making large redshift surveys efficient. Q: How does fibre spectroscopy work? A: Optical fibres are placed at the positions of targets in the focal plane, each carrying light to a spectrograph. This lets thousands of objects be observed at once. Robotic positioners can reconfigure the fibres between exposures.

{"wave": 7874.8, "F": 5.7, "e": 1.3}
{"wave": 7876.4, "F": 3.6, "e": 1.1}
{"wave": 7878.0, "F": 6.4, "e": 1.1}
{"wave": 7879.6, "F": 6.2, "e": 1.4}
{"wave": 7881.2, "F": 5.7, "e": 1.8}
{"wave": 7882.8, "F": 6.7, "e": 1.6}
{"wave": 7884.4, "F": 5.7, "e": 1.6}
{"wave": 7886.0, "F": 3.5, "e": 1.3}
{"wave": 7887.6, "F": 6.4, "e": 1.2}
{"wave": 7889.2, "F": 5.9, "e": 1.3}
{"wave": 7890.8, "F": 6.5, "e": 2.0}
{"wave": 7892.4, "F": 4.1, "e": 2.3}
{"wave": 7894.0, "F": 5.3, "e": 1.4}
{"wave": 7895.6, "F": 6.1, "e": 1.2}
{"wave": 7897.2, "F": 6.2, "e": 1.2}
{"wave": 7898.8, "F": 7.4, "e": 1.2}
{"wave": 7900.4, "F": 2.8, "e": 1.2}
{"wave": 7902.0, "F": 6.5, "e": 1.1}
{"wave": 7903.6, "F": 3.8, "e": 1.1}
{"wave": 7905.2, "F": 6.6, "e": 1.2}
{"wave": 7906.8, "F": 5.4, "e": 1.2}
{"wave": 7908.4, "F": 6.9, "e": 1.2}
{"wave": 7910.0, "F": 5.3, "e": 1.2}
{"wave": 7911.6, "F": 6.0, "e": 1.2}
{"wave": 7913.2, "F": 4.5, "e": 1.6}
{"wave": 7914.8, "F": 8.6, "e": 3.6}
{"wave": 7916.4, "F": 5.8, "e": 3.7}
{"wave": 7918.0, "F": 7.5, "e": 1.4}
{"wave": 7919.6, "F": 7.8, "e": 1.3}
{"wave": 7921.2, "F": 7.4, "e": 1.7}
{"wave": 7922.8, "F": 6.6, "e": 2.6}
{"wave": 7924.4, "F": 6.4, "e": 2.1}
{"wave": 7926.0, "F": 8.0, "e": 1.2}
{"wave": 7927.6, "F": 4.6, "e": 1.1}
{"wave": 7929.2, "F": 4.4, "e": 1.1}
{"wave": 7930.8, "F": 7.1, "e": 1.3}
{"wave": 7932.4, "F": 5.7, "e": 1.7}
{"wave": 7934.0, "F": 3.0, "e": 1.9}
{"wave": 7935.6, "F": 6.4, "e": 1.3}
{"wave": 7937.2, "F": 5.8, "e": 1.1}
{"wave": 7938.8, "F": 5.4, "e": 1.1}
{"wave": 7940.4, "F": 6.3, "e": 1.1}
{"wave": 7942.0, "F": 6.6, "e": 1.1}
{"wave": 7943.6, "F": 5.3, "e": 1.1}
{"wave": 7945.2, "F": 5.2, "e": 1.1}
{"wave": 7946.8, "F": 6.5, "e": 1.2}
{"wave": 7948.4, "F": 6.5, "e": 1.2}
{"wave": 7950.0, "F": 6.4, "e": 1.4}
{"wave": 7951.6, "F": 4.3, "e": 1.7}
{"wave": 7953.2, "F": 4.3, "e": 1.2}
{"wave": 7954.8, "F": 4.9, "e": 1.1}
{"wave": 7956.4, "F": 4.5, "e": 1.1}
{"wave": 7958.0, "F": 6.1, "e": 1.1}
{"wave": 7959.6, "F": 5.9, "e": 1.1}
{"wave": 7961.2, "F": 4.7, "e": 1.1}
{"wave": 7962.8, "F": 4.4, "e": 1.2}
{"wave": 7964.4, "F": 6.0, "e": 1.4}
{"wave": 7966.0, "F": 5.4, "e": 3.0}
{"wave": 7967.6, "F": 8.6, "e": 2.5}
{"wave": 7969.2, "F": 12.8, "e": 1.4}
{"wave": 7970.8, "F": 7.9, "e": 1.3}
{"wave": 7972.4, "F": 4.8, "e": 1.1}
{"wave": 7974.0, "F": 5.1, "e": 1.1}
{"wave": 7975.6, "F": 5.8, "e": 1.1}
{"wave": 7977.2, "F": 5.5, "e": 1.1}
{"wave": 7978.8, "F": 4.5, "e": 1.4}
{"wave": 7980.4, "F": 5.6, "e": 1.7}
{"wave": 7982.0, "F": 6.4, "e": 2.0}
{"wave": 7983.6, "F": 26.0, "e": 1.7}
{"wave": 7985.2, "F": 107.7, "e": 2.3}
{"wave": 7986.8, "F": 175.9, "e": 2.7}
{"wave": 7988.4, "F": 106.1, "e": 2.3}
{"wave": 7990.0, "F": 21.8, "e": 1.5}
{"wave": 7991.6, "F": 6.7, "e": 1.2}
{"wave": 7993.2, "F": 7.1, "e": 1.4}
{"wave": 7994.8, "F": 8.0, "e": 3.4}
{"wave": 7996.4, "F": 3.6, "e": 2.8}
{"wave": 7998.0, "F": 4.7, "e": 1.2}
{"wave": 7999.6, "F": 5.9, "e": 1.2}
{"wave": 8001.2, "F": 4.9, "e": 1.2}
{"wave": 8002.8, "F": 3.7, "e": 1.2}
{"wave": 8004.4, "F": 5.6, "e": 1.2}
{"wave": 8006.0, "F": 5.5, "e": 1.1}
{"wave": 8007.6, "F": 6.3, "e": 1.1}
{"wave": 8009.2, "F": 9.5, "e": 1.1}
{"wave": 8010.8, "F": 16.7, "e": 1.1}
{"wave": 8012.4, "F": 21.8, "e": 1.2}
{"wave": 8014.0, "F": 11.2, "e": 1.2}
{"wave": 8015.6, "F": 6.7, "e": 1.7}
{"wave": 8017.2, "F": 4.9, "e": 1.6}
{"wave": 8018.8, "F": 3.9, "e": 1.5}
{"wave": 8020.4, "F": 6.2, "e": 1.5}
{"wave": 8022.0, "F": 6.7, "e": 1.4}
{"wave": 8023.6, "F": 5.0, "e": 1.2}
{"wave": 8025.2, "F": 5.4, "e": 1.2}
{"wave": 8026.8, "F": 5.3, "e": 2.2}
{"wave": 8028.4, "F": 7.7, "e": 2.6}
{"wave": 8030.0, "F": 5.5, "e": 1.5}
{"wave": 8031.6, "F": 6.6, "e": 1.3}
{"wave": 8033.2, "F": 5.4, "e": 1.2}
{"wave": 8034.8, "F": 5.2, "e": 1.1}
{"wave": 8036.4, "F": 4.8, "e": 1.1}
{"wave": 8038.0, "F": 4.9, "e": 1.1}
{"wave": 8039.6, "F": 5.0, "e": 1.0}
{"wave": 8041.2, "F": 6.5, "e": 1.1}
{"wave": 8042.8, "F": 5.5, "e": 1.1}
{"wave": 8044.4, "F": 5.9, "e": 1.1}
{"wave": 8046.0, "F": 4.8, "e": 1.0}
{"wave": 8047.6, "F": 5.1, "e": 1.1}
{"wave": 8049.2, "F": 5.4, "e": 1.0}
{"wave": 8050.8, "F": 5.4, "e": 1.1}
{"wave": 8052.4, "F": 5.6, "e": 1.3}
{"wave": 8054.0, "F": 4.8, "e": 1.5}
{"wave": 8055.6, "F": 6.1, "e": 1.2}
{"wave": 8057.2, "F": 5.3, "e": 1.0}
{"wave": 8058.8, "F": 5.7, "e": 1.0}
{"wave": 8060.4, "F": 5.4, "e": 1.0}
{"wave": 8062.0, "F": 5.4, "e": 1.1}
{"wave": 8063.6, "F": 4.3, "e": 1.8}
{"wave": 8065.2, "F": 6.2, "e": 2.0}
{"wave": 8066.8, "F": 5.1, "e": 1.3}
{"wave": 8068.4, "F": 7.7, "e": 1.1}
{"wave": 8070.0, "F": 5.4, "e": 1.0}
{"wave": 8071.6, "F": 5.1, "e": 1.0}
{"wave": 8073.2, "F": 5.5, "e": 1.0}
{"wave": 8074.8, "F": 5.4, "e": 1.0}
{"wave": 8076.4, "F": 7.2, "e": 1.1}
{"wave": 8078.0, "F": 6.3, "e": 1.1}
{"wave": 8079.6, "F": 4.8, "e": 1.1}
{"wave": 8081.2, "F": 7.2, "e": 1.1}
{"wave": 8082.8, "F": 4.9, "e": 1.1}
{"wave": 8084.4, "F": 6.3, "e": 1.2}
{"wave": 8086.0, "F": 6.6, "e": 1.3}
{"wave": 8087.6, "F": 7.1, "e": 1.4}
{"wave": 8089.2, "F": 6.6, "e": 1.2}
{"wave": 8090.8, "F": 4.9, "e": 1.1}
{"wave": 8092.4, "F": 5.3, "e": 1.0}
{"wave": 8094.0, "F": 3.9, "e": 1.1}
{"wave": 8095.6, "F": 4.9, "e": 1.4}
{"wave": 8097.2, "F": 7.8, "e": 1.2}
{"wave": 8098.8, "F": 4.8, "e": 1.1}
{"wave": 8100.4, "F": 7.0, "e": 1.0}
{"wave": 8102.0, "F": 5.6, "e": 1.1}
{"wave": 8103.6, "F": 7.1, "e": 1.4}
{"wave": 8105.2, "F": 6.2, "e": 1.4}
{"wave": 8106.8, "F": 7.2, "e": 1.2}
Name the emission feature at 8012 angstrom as [N II]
